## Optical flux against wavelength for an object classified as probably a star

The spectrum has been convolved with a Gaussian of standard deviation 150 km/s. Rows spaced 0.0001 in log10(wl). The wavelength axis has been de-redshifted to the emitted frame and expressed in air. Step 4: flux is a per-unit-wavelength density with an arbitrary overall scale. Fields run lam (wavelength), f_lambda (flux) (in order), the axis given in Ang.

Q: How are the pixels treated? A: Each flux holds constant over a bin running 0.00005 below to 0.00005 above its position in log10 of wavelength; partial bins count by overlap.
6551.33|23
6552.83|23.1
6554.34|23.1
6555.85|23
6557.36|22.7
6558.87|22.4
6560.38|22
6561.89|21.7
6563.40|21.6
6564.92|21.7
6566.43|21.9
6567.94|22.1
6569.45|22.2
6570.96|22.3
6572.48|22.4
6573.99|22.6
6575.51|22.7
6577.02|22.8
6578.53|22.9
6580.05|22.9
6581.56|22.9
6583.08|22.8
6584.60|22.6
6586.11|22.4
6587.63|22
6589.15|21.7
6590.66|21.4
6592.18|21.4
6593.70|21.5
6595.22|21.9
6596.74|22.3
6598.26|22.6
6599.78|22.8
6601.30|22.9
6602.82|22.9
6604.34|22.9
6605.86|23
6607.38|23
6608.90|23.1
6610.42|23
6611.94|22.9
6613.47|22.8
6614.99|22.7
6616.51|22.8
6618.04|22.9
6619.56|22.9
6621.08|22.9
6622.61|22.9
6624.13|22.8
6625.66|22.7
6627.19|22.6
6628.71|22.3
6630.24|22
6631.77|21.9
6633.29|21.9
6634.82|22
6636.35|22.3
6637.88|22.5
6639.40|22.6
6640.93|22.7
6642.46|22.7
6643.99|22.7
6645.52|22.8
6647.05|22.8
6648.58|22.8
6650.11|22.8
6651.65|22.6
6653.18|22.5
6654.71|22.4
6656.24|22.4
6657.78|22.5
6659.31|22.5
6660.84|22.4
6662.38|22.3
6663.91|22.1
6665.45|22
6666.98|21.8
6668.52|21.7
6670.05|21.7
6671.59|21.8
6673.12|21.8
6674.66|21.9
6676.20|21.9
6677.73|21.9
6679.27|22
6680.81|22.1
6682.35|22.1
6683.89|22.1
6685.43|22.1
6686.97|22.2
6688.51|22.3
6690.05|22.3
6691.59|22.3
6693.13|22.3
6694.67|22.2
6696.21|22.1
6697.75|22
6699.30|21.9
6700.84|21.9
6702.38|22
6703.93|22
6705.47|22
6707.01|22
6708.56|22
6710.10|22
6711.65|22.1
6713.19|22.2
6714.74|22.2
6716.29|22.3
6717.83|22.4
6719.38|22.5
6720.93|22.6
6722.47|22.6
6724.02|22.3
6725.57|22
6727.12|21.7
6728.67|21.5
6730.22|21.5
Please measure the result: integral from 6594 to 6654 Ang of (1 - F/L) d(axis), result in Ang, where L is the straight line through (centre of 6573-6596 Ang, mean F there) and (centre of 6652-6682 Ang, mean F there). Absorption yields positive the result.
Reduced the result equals -1.2 Ang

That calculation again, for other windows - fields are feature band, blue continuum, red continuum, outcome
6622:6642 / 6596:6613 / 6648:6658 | 0.2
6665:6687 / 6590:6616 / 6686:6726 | 0.4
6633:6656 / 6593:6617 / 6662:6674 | -0.4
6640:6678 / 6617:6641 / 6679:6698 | 0.0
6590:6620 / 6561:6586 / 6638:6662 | -0.2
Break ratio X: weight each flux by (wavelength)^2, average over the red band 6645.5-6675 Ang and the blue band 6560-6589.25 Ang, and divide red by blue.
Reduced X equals 1.02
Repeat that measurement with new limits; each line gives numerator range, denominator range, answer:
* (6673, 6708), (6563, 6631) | 1.01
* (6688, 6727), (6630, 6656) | 1.01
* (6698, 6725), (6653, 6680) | 1.02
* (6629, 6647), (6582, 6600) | 1.03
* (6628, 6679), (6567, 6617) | 1.01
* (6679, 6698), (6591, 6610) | 1.01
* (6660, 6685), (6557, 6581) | 1.02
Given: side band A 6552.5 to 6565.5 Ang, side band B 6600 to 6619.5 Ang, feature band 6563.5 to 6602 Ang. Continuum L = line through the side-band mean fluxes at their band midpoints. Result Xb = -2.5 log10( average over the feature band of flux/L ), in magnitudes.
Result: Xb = 0.02 mag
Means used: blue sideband 22.3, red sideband 22.9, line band 22.3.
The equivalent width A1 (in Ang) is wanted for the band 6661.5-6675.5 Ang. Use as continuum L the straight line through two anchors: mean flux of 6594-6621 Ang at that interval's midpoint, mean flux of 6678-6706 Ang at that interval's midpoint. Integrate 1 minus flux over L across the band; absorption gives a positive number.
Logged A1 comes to 0.2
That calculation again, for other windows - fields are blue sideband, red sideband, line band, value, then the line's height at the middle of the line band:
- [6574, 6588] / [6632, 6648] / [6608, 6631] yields -0.2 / 22.6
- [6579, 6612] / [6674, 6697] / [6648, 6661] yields -0.2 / 22.3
